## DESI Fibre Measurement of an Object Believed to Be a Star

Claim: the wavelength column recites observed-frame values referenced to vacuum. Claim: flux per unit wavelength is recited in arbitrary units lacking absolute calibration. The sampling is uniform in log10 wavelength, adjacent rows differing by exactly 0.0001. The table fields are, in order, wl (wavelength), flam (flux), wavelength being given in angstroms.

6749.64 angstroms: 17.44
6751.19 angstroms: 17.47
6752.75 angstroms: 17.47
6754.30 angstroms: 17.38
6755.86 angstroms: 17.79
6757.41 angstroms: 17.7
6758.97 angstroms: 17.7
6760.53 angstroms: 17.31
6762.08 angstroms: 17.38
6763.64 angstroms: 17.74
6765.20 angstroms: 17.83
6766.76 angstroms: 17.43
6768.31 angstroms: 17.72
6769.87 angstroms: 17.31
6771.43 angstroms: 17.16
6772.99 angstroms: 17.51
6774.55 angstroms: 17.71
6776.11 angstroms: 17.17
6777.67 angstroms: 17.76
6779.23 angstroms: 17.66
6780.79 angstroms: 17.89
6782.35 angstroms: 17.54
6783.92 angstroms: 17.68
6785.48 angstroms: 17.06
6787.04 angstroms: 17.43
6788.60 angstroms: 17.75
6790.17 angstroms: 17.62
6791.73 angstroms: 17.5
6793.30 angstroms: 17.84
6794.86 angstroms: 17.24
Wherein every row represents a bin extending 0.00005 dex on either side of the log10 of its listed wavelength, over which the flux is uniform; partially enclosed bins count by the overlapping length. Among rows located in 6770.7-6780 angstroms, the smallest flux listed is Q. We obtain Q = 17.16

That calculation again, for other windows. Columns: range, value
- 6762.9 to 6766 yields 17.74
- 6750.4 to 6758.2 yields 17.38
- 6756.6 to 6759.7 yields 17.7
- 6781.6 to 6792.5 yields 17.06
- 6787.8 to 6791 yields 17.62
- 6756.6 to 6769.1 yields 17.31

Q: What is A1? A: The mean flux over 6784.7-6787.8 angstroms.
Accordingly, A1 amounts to 17.3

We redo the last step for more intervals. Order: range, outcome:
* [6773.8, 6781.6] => 17.6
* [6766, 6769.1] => 17.6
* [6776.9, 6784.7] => 17.7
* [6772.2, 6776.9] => 17.5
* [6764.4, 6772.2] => 17.5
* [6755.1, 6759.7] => 17.7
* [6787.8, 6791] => 17.7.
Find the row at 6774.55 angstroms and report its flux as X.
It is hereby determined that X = 17.71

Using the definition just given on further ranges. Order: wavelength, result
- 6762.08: 17.38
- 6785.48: 17.06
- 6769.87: 17.31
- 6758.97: 17.7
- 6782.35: 17.54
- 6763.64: 17.74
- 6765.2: 17.83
